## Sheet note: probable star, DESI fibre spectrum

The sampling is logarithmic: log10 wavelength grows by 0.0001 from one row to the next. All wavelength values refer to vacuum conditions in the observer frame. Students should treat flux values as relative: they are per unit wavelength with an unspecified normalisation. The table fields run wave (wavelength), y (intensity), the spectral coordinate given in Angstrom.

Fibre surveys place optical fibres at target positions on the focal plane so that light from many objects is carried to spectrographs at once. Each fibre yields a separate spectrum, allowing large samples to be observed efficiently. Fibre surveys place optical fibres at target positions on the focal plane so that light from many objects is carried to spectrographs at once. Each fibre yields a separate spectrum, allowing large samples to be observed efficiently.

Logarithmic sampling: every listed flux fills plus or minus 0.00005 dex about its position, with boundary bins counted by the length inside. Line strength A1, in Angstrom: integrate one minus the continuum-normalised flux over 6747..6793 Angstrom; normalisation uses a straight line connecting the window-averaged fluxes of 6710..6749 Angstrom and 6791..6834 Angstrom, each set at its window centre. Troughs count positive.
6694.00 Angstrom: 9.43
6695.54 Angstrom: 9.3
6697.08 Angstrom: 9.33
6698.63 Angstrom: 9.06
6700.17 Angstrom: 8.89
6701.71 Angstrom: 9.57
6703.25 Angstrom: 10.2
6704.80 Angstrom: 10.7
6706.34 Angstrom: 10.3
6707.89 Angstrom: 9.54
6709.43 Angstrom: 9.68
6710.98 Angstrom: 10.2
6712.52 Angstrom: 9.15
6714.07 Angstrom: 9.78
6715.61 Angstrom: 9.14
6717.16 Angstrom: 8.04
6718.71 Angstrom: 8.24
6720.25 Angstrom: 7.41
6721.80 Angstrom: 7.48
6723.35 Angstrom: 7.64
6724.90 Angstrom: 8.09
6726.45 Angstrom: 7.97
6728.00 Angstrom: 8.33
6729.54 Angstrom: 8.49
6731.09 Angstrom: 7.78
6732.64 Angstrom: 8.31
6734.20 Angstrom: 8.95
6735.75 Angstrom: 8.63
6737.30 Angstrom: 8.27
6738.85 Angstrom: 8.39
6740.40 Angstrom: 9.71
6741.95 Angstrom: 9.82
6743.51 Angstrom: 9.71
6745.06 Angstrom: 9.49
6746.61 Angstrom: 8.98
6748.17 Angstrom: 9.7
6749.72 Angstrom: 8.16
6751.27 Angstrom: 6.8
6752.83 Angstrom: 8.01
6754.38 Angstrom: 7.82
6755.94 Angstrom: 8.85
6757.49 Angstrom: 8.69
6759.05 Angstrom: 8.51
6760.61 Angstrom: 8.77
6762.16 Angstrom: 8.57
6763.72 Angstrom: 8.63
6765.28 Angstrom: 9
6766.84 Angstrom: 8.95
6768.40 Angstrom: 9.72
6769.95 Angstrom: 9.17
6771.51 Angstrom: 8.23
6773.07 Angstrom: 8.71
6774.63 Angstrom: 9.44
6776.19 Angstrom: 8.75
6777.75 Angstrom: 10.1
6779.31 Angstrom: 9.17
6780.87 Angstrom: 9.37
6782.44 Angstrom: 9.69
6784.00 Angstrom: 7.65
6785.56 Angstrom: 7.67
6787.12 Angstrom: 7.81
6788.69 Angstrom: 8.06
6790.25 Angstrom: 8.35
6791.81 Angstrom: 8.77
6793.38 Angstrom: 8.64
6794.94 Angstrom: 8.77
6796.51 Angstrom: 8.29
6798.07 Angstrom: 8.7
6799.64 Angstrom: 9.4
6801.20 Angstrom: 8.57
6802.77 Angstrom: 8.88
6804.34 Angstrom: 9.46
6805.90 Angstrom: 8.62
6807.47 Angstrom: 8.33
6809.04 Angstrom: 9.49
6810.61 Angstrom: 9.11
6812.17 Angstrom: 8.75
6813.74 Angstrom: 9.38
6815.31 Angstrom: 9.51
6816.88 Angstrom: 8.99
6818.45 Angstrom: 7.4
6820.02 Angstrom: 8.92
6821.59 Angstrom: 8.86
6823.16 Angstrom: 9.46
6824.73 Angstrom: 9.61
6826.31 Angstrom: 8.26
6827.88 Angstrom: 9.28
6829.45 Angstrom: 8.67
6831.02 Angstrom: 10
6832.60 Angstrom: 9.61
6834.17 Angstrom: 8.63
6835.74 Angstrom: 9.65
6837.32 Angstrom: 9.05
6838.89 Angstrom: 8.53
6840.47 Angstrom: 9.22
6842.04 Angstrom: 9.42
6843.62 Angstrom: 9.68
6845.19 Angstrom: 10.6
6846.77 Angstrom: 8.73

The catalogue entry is 0.9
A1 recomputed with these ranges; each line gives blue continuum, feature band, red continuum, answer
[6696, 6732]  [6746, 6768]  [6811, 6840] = 1.0 Angstrom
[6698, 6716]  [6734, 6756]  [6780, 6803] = 1.1 Angstrom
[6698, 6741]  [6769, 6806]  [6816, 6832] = 0.6 Angstrom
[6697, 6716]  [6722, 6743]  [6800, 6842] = 2.3 Angstrom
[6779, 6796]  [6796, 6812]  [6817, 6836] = -0.3 Angstrom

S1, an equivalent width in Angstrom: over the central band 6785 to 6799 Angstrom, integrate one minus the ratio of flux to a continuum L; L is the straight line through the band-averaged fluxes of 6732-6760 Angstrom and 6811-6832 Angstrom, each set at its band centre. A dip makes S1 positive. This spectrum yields 0.8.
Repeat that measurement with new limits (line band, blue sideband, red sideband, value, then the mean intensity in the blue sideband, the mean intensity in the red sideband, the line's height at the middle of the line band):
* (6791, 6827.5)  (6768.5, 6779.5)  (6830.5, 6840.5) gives 1.2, 9.12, 9.22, 9.18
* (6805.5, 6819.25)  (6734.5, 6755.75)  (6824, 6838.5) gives 0.3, 8.74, 9.17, 9.08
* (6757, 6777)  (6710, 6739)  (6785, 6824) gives -0.6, 8.44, 8.74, 8.6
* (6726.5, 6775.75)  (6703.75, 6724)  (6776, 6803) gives 0.9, 9.04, 8.7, 8.87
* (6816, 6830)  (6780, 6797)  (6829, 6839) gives 0.3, 8.46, 9.22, 9.04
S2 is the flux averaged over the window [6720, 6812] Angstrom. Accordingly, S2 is 8.67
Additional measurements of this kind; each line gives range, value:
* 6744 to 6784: 8.83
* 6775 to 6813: 8.77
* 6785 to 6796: 8.31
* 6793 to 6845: 9.03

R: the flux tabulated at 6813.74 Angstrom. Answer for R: 9.38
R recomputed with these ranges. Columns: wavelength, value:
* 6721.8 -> 7.48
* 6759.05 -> 8.51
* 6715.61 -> 9.14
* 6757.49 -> 8.69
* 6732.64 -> 8.31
